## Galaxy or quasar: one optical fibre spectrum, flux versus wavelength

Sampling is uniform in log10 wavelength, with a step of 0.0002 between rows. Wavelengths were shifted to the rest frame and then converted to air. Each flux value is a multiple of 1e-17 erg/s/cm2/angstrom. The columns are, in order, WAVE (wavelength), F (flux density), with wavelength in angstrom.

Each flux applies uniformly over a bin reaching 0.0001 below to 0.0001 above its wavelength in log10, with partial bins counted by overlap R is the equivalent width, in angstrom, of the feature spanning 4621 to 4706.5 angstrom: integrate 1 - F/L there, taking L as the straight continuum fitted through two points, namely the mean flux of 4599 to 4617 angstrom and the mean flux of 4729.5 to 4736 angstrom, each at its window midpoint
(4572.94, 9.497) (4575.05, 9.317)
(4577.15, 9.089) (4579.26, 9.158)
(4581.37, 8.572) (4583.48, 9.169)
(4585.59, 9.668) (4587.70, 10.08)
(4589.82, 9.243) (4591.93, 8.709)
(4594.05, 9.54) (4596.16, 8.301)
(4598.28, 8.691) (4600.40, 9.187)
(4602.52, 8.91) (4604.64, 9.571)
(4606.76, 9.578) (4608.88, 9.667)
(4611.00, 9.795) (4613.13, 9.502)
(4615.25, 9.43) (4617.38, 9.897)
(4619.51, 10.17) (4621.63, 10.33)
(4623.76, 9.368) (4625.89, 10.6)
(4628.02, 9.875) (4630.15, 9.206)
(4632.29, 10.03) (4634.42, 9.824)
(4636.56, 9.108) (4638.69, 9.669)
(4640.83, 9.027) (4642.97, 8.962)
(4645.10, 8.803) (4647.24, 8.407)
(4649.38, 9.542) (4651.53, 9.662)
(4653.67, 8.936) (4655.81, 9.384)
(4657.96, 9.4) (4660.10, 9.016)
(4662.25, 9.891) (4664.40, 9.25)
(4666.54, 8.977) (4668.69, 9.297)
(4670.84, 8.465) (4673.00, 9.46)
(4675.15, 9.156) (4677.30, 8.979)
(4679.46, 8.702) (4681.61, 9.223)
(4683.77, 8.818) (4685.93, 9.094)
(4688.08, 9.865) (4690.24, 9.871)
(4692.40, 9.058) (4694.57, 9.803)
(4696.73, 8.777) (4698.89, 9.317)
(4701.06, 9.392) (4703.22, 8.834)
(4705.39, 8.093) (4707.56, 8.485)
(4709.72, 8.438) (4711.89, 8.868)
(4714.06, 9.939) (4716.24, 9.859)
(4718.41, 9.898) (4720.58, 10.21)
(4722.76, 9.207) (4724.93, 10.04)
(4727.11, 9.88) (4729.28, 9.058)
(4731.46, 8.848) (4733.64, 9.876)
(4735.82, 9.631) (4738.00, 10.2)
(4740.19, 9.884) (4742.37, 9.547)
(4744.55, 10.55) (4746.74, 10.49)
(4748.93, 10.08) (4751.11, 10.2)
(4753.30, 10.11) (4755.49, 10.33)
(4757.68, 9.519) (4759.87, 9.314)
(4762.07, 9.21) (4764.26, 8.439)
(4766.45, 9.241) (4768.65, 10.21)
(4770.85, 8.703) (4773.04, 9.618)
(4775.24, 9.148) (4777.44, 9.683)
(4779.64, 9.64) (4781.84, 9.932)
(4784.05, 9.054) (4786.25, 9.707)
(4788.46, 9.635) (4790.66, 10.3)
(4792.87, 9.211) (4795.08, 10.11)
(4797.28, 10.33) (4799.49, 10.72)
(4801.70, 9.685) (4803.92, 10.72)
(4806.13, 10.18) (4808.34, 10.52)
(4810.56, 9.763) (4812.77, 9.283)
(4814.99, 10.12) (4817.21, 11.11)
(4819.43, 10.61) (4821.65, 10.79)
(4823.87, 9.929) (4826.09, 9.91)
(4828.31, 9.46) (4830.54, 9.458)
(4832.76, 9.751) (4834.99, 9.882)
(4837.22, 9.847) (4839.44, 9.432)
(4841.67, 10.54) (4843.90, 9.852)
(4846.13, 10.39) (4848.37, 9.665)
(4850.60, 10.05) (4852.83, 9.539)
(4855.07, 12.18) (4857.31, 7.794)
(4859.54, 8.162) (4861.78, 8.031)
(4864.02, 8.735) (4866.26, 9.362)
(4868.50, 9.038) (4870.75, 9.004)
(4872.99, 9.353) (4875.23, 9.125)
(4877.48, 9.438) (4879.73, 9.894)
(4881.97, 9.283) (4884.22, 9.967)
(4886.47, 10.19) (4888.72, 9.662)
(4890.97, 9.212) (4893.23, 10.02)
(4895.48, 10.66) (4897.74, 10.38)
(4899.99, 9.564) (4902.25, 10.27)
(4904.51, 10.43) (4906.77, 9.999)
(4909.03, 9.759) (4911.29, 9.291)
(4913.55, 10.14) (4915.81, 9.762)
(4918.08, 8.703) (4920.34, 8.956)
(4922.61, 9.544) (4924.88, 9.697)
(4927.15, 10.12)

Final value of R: 1.3 angstrom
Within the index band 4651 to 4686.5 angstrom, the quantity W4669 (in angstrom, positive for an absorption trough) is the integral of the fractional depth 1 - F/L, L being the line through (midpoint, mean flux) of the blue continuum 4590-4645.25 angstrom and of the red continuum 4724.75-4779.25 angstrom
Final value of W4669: 1.44 angstrom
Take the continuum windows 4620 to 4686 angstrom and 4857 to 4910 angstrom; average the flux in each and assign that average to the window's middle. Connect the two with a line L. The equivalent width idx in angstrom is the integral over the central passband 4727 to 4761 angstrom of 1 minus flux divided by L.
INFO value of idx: -1.7 angstrom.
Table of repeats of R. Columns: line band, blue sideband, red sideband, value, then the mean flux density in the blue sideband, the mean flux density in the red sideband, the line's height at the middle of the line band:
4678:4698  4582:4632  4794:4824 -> 1.17 angstrom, 9.5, 10.3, 9.82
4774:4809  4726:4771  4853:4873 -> -1.62 angstrom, 9.7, 9.08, 9.47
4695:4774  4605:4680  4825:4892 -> -0.35 angstrom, 9.42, 9.54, 9.47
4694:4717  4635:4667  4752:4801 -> 0.88 angstrom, 9.22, 9.65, 9.4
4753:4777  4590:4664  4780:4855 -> 1.02 angstrom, 9.41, 10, 9.84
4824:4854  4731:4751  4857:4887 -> -1.65 angstrom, 9.95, 9.11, 9.33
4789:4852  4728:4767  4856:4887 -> -4.74 angstrom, 9.7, 9.1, 9.35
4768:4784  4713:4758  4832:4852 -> 0.63 angstrom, 9.88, 9.93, 9.9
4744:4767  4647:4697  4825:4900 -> -0.90 angstrom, 9.23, 9.61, 9.4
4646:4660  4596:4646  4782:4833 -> 0.57 angstrom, 9.5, 10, 9.59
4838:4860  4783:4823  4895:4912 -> 0.58 angstrom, 10.1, 10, 10.1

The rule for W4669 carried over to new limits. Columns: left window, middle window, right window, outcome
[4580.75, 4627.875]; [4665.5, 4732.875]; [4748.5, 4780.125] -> 2.07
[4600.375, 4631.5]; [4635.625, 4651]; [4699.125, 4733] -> 0.78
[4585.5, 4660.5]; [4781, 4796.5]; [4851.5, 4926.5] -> -0.35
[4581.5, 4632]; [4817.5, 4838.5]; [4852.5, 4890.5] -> -1.44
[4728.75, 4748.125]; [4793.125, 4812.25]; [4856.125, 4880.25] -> -1.69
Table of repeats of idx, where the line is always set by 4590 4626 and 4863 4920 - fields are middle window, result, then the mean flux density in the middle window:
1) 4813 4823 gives -1.0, 10.5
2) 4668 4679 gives 0.5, 9.04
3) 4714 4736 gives -0.3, 9.67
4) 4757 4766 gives 0.4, 9.11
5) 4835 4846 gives -0.4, 9.96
